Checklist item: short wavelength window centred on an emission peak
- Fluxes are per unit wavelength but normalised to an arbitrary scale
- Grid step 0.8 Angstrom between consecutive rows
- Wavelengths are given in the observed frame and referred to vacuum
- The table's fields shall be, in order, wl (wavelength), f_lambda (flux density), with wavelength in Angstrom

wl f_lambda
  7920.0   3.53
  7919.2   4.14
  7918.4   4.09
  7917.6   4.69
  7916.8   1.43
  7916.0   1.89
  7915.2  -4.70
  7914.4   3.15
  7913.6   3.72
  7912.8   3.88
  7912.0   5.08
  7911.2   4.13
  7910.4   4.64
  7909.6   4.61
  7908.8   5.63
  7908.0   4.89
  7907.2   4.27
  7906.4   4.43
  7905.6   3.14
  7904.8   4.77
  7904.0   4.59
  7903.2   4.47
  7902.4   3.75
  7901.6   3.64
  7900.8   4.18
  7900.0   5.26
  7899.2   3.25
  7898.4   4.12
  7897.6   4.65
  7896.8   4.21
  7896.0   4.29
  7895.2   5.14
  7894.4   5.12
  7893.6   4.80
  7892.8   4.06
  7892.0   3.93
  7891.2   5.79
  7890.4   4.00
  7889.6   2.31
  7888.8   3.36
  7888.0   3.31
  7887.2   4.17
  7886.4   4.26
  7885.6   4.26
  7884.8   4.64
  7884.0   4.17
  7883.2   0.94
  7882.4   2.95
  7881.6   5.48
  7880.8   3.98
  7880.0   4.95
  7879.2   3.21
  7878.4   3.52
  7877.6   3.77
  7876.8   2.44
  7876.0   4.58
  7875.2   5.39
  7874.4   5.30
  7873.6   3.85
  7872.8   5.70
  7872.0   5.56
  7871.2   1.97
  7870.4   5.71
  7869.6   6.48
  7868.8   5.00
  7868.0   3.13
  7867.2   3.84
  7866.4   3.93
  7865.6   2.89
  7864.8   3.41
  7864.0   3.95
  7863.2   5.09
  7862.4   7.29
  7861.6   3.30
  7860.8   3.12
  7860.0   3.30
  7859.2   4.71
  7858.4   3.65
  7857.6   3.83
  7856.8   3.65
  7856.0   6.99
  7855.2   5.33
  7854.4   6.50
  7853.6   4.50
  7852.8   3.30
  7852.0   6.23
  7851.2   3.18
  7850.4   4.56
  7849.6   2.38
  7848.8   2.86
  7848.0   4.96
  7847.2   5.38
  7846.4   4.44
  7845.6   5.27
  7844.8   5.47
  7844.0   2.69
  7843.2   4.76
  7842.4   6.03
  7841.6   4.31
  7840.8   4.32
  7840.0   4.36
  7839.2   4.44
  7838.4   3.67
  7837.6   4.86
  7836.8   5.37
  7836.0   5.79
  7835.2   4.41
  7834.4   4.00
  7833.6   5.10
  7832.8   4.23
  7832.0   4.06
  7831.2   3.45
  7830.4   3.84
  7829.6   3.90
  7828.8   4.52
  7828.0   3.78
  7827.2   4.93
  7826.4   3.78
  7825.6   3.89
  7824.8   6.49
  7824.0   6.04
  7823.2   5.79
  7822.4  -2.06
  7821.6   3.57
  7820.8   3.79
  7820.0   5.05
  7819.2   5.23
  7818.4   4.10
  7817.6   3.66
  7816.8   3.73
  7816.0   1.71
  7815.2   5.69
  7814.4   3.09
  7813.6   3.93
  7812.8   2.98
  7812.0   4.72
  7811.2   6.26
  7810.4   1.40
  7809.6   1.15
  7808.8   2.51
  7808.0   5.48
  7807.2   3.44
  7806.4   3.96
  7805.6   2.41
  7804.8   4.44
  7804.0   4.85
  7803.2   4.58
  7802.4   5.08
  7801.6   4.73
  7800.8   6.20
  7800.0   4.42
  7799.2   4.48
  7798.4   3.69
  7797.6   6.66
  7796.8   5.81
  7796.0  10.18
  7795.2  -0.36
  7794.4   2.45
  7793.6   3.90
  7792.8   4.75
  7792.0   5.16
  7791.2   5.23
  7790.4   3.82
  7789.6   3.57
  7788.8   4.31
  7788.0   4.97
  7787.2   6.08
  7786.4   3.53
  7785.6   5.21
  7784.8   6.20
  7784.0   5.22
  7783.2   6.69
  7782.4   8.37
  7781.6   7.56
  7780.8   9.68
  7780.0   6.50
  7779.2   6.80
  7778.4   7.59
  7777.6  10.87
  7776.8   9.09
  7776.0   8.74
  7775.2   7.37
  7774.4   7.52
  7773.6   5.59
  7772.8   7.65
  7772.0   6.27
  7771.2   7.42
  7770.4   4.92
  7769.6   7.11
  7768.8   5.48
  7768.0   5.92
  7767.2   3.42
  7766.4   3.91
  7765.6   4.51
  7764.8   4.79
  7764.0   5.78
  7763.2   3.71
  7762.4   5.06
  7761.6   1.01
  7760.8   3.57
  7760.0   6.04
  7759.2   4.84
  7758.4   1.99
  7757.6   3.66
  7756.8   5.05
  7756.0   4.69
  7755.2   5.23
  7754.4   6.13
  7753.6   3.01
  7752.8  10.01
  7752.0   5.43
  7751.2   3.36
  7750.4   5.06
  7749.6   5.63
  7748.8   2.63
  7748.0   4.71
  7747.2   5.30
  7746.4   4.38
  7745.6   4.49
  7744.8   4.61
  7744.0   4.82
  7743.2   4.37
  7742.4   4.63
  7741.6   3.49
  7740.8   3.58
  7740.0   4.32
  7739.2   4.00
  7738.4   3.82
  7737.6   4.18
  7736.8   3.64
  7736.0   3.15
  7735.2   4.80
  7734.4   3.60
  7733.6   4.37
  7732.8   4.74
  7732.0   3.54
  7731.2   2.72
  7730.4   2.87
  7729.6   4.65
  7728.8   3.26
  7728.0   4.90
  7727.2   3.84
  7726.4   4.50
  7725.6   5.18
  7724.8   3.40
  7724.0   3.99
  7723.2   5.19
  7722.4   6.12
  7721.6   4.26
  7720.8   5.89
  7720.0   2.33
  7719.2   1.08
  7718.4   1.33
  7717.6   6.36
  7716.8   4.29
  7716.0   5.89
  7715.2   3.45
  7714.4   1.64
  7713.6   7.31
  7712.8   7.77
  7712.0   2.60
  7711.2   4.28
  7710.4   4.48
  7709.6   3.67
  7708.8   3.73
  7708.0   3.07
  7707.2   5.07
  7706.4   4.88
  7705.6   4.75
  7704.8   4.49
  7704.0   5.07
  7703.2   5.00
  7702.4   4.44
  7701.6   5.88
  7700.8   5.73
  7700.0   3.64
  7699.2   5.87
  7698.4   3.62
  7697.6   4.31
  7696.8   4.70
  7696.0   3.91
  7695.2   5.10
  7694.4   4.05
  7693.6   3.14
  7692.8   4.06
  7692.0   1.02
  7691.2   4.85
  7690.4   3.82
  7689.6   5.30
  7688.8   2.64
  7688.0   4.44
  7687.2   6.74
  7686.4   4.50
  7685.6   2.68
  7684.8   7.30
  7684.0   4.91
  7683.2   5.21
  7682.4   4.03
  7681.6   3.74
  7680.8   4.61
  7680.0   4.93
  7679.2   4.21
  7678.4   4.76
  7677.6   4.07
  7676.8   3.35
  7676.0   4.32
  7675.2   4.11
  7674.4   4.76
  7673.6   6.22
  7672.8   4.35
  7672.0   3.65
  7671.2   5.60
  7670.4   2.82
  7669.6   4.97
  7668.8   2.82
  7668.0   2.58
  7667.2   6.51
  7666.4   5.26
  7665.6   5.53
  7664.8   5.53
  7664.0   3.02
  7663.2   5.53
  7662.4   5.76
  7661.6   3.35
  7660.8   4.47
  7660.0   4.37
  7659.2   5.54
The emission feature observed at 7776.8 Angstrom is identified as [O II] 3727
